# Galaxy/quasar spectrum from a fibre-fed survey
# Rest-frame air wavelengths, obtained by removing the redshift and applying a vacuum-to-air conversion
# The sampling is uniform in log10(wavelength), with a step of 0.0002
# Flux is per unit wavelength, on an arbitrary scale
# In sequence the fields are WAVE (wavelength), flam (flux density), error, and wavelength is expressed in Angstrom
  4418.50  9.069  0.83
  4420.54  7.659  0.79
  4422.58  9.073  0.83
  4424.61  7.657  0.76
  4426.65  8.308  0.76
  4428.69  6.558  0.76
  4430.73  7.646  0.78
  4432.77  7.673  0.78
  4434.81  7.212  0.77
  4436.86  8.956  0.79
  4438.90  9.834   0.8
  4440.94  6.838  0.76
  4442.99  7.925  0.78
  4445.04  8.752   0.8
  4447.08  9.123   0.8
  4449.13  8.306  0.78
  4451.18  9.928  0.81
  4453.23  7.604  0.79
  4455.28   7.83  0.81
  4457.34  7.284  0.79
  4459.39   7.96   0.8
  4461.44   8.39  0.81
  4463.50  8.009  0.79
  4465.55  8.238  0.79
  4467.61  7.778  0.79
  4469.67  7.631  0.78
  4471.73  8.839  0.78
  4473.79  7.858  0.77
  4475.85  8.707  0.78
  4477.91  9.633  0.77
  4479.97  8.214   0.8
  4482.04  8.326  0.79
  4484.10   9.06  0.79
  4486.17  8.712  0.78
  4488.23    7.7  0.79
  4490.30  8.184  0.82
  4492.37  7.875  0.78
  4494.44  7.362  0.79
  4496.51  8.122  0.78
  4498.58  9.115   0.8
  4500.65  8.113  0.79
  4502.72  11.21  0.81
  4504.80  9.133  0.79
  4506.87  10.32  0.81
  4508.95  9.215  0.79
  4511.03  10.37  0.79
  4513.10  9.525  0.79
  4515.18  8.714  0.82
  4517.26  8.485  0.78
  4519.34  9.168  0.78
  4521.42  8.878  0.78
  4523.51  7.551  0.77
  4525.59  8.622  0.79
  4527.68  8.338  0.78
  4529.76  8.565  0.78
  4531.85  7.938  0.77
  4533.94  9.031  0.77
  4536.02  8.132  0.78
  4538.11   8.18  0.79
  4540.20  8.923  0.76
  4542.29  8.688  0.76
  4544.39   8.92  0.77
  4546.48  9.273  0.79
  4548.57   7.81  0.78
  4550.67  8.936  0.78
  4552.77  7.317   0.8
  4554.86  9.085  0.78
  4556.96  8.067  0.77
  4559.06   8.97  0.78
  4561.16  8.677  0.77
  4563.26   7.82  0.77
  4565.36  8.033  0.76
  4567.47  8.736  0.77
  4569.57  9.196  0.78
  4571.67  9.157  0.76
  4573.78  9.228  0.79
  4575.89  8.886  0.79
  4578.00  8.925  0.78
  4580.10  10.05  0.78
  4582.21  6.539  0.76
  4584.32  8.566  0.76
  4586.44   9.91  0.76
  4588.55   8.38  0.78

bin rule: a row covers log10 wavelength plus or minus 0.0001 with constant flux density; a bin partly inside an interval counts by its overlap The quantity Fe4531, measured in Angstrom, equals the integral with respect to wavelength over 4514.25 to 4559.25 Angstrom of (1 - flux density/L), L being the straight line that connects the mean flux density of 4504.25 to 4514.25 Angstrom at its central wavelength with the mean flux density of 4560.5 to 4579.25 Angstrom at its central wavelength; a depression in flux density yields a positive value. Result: 3.7 Angstrom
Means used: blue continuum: 9.73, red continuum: 8.76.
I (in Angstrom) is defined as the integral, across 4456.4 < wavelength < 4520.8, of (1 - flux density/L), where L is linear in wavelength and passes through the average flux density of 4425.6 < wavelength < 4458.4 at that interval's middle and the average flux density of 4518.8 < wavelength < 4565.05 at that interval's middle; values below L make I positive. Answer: -2.6 Angstrom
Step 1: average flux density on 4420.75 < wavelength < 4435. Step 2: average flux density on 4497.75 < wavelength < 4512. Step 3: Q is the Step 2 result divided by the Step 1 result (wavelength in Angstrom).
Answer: 1.24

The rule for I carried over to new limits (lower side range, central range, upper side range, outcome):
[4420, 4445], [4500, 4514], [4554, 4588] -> -2.3 Angstrom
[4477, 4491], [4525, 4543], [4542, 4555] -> 0.1 Angstrom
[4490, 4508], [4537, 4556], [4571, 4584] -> 0.5 Angstrom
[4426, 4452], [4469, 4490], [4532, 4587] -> -0.3 Angstrom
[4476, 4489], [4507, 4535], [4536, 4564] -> -0.9 Angstrom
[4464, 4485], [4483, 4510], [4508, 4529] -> -0.4 Angstrom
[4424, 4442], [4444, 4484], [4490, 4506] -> -0.5 Angstrom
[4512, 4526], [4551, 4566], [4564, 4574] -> 0.8 Angstrom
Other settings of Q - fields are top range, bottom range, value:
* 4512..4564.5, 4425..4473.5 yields 1.05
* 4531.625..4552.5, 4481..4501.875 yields 1.03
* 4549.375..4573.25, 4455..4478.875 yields 1.04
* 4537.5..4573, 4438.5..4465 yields 1.04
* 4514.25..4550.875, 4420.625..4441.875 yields 1.07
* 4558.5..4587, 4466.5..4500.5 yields 1.05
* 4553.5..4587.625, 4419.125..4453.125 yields 1.06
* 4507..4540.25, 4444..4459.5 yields 1.05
